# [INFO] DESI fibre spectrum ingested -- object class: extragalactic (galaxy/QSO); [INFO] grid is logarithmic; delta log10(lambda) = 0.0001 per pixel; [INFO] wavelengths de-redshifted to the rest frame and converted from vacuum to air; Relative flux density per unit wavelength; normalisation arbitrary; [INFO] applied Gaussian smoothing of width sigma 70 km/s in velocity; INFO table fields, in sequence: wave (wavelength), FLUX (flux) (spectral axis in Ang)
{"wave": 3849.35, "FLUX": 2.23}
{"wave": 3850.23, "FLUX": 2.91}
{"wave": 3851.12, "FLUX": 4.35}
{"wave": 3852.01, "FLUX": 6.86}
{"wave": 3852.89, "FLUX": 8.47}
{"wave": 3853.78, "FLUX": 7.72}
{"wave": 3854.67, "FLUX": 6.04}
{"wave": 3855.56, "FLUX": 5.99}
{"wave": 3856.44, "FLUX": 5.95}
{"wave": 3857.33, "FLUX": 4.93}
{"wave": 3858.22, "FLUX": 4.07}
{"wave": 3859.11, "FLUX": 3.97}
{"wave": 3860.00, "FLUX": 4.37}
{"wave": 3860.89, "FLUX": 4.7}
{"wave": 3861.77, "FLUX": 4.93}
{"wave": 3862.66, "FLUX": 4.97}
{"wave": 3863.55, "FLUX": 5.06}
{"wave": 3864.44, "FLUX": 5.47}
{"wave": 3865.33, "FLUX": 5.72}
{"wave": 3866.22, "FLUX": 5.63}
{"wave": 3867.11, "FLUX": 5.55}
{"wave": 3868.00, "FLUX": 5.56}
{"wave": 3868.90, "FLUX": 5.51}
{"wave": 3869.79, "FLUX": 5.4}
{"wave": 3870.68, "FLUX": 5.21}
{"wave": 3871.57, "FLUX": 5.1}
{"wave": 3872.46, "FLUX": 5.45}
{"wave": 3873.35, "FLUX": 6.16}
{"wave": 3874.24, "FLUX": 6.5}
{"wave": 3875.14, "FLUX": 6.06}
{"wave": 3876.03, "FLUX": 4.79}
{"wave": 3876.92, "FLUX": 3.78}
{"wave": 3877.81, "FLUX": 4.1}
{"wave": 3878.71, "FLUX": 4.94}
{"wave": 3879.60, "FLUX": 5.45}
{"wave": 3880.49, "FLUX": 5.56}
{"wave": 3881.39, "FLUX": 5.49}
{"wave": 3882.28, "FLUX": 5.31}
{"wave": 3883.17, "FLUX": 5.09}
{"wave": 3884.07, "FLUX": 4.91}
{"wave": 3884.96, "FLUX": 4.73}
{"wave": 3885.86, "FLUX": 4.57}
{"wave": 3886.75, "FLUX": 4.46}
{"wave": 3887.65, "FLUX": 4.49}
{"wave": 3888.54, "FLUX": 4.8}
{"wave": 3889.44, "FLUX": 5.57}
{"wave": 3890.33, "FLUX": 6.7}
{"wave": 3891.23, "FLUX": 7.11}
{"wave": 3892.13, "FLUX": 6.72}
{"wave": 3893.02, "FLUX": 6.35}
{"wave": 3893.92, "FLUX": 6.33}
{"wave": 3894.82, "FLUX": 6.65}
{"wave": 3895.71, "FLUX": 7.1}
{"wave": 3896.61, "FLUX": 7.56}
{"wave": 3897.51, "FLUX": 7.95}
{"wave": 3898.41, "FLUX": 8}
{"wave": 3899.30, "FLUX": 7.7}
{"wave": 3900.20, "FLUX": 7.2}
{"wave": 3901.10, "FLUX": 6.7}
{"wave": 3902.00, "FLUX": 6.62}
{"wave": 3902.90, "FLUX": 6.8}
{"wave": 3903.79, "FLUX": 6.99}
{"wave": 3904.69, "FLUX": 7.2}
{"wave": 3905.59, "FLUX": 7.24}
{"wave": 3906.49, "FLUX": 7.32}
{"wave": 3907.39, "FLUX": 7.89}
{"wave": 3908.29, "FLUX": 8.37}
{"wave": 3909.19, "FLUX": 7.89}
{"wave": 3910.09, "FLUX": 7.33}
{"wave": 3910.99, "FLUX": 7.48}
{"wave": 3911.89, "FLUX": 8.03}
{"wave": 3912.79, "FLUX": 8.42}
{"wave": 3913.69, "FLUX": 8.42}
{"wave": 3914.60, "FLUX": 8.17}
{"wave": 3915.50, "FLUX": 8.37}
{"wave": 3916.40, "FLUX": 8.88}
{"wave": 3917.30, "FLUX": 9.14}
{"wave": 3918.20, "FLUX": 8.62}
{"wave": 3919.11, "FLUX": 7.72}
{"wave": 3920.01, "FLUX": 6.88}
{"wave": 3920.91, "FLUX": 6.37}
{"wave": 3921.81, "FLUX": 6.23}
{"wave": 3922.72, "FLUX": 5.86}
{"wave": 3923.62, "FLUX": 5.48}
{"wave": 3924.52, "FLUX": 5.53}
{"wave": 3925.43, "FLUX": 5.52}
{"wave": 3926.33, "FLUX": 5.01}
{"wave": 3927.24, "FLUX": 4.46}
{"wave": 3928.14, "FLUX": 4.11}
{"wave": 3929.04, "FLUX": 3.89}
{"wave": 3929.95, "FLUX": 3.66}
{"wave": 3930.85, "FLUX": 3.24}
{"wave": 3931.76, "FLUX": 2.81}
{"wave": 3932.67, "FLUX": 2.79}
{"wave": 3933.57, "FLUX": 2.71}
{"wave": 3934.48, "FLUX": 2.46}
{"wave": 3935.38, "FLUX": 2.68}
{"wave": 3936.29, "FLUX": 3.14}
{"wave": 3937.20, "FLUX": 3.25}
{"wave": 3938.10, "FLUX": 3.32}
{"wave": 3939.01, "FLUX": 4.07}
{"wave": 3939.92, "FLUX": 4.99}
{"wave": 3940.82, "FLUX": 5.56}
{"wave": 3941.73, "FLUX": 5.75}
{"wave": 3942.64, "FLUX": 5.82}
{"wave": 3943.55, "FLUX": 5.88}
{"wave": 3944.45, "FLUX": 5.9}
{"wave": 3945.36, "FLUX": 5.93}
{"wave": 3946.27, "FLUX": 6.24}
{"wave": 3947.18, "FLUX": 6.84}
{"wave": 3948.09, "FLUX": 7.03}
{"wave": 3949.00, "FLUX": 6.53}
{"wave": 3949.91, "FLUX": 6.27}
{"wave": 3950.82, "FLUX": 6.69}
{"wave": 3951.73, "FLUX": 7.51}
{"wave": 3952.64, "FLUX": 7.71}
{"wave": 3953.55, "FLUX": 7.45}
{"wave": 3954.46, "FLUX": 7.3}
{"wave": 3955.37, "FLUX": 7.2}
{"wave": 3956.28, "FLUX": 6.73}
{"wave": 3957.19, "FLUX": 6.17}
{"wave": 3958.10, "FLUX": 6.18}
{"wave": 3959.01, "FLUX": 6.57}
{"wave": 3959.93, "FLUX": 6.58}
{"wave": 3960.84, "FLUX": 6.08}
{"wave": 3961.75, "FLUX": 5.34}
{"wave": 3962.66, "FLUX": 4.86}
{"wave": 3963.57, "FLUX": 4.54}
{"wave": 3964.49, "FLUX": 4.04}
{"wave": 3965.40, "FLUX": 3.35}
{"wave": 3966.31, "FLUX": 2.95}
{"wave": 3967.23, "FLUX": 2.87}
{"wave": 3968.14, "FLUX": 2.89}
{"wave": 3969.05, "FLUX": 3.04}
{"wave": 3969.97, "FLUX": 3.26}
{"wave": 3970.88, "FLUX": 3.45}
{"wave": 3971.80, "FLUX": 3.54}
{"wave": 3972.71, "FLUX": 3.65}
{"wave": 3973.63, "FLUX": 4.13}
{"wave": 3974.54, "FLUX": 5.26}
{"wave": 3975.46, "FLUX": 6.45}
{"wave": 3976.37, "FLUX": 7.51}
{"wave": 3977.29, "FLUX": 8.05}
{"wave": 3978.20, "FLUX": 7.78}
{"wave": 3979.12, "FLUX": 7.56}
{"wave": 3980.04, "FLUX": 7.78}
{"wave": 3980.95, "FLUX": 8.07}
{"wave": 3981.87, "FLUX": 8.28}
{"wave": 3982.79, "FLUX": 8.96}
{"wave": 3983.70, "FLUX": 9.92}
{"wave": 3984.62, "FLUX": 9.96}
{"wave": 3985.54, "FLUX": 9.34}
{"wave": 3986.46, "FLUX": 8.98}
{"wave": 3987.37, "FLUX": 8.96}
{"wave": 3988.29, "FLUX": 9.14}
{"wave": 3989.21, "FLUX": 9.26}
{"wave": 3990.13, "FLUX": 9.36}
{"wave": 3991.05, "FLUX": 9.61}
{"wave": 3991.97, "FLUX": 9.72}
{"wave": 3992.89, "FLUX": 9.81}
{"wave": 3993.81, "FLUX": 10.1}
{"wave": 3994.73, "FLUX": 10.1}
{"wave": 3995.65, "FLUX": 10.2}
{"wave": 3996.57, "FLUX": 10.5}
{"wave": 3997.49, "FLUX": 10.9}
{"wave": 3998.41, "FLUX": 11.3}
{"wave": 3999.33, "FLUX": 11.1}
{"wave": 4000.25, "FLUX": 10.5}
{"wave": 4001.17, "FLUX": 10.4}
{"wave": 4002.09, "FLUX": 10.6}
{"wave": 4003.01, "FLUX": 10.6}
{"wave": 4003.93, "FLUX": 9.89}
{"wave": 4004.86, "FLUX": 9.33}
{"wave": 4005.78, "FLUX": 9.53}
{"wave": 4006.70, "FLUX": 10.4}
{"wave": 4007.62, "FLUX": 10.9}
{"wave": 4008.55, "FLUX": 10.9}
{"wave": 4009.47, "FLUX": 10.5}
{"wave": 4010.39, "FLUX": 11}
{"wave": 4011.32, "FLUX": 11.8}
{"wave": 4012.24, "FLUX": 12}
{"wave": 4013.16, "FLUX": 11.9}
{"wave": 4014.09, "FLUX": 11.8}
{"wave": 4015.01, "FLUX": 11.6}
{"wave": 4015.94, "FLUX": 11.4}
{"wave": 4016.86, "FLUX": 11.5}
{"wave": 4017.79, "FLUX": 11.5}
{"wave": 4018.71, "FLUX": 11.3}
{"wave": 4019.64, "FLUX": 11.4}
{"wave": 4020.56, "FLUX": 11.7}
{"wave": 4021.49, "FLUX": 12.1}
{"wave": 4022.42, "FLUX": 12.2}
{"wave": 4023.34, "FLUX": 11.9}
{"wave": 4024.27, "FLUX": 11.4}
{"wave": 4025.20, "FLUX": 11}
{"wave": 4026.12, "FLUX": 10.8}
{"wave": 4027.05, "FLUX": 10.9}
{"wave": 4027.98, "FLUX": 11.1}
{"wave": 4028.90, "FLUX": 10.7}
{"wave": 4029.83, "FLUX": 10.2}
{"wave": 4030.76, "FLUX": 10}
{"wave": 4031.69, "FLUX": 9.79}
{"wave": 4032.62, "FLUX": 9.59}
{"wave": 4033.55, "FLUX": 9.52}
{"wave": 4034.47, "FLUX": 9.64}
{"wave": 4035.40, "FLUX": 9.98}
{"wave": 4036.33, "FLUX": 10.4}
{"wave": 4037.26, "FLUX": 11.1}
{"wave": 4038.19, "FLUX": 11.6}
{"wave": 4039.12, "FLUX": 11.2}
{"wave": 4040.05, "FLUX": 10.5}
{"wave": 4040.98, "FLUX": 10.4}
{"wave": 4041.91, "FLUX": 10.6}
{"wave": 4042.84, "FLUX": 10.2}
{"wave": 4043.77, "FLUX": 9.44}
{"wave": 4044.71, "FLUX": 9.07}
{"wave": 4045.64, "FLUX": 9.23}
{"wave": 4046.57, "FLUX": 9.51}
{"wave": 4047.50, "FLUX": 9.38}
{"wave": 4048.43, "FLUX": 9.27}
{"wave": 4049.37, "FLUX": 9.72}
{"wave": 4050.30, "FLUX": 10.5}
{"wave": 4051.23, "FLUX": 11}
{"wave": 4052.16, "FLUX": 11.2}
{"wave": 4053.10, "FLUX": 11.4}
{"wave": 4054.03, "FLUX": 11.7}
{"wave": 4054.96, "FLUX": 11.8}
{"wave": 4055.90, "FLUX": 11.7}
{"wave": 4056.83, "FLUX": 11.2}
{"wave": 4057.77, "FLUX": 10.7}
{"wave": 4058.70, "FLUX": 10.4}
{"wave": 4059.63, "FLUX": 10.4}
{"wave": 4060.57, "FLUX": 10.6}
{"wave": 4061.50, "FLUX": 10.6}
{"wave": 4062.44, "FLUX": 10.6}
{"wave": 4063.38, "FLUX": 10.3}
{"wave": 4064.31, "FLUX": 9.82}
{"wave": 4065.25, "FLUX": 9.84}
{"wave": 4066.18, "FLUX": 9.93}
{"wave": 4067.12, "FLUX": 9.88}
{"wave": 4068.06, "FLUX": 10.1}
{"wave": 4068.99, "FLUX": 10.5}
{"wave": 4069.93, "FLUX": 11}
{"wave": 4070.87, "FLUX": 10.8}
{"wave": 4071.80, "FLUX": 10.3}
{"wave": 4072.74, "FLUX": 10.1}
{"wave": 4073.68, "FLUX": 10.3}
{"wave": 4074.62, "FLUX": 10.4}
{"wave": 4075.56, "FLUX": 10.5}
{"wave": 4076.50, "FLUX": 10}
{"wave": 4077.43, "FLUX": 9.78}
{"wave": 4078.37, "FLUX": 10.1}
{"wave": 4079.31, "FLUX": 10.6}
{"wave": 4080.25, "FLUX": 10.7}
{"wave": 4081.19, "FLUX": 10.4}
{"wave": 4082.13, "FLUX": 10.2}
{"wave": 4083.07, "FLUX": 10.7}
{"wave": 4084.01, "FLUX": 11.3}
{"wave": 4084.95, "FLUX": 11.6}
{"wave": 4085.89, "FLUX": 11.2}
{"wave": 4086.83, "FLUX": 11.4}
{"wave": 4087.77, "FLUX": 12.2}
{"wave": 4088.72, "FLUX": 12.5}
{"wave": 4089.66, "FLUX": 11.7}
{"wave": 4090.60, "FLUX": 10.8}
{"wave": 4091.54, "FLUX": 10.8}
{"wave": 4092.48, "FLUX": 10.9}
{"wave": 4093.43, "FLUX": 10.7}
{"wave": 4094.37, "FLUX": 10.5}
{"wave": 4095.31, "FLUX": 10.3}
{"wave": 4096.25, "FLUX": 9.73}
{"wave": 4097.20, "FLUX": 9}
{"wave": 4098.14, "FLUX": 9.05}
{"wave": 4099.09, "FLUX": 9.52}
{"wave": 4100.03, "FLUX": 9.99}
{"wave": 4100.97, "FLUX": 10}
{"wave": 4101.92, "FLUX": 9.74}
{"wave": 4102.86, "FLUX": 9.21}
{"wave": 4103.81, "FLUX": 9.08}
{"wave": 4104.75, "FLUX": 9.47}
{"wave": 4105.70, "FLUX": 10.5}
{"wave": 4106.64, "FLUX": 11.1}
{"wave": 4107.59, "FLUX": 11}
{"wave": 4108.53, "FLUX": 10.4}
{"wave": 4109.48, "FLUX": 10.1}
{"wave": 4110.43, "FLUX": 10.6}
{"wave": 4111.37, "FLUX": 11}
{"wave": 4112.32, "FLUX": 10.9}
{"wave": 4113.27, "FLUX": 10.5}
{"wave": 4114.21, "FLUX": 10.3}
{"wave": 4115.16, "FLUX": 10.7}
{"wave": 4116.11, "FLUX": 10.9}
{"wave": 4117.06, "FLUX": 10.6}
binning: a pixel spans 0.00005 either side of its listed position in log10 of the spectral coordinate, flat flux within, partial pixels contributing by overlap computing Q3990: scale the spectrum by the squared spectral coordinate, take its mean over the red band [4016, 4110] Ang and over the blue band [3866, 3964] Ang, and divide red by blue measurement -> 1.90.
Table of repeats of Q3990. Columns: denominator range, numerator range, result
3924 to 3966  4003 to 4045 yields 2.16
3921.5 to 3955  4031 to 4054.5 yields 2.10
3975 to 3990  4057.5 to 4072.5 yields 1.27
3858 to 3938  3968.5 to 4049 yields 1.76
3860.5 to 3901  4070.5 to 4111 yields 2.03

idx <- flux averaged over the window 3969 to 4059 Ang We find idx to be 9.85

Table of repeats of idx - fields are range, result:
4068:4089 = 10.7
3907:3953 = 5.93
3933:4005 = 6.88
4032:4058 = 10.4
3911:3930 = 6.69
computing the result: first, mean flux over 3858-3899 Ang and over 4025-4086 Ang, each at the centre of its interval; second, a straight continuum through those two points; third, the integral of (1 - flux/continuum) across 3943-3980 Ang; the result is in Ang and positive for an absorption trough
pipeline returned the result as 9.9 Ang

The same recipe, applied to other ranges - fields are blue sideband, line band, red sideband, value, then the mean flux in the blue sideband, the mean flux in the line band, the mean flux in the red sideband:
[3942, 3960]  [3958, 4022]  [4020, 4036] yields 2.6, 6.62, 8.54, 10.7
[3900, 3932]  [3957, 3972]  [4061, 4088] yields 6.5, 6.68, 4.44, 10.5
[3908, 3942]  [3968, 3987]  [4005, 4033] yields 4.7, 5.68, 6.64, 11.1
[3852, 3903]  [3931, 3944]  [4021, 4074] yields 6.2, 5.76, 3.93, 10.5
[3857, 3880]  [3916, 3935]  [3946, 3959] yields 2.9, 5.13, 5.28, 6.85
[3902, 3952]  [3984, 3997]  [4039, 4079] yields -2.5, 6.01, 9.64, 10.4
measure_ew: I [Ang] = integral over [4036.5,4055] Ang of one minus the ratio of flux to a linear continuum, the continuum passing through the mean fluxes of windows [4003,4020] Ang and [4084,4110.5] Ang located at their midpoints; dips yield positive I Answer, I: 0.7 Ang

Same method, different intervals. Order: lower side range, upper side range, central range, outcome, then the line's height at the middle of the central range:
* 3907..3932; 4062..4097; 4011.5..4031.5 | -4.82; 9.14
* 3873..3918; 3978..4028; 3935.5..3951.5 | 5.51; 8.29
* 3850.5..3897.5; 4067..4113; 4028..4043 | -1.85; 9.23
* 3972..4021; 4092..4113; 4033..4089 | -3.13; 9.95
